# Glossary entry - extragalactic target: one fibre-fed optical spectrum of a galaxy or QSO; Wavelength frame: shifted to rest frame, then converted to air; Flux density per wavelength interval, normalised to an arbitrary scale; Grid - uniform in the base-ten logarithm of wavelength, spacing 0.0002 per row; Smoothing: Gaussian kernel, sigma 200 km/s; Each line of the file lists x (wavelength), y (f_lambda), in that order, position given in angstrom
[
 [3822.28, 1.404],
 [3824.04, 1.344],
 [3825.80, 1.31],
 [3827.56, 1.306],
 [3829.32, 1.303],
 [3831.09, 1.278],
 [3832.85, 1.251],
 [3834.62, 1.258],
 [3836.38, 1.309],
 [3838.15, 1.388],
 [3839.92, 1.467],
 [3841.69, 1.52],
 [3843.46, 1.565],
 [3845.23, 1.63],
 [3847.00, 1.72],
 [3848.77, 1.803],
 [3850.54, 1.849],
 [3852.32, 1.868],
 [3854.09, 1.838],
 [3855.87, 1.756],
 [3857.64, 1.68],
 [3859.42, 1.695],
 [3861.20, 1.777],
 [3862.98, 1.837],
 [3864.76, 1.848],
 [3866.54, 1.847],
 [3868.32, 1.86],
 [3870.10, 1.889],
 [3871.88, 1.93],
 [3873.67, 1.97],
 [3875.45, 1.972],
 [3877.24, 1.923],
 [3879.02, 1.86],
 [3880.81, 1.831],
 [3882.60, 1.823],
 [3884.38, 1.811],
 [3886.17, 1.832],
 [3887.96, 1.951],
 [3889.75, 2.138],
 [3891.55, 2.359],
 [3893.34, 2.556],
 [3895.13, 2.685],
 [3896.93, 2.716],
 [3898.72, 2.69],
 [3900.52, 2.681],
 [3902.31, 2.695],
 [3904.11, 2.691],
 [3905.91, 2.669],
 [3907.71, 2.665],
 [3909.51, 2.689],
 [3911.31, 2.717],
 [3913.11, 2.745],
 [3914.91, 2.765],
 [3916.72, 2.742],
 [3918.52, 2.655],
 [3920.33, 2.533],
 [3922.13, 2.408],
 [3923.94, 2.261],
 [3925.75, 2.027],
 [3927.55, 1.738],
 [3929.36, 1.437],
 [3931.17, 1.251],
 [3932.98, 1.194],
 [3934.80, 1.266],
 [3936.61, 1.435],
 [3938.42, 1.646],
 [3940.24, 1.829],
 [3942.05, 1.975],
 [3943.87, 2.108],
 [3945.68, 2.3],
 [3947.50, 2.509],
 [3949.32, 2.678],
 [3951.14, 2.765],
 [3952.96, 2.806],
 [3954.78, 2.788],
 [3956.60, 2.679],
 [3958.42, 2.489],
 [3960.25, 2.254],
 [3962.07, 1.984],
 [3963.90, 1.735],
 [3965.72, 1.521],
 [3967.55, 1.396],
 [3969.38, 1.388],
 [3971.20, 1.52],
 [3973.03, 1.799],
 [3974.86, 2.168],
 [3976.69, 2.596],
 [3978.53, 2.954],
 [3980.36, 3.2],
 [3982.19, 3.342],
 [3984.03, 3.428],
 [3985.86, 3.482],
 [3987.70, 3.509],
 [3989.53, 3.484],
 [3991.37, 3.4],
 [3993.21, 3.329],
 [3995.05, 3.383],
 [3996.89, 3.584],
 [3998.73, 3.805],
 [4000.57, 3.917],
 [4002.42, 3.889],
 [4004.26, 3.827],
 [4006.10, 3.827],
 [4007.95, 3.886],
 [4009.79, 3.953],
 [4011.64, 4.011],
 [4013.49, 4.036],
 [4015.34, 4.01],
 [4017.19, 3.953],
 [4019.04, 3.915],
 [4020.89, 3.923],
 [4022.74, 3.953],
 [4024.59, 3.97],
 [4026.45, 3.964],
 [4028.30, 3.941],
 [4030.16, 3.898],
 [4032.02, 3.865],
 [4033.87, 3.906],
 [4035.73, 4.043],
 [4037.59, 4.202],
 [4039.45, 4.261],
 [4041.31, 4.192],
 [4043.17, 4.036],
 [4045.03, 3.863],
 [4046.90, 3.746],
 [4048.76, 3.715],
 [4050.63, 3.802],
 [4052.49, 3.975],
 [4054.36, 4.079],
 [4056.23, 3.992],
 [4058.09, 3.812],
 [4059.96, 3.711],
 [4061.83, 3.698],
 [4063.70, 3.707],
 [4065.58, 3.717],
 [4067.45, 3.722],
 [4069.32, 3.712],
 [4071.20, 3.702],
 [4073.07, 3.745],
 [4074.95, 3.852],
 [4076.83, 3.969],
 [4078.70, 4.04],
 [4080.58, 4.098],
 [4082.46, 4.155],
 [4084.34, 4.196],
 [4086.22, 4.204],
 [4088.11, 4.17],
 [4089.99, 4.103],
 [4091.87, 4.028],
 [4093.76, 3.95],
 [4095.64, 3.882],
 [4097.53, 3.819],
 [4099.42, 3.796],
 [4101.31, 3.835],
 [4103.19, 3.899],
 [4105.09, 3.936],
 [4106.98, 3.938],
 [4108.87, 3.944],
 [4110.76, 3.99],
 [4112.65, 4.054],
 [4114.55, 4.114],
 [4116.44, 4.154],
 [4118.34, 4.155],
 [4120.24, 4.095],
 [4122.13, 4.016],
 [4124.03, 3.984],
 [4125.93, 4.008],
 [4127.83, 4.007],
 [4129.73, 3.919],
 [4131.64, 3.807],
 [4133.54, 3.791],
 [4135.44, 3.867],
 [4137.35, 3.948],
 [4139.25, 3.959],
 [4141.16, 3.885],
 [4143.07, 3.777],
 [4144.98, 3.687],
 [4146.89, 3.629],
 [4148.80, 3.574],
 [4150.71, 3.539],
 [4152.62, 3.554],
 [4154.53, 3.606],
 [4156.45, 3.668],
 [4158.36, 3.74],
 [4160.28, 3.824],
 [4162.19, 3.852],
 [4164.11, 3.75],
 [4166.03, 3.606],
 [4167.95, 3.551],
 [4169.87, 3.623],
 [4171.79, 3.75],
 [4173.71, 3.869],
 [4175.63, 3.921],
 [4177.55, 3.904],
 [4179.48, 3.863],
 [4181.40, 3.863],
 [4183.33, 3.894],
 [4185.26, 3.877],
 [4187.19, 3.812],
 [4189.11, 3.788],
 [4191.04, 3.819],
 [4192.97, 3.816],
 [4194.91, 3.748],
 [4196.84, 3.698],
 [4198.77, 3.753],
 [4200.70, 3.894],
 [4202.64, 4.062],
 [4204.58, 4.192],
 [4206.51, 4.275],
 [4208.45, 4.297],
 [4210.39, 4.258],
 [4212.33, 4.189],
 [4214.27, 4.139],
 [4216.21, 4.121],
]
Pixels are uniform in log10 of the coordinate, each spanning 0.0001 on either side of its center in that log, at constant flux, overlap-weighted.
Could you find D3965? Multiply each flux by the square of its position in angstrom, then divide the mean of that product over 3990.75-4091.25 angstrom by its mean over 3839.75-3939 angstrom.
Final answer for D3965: 2.05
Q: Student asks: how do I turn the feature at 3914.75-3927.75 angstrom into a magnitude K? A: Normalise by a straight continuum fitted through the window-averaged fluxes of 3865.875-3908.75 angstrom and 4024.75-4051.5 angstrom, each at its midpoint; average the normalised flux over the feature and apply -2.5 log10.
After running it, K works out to 0.09 mag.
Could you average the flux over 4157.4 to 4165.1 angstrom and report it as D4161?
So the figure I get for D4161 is 3.79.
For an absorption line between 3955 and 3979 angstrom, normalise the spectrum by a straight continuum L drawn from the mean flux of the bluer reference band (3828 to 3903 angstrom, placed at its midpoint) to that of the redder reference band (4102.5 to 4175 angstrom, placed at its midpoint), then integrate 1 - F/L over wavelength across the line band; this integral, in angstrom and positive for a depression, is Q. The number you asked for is 5.2 angstrom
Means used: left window 1.87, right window 3.84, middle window 2.04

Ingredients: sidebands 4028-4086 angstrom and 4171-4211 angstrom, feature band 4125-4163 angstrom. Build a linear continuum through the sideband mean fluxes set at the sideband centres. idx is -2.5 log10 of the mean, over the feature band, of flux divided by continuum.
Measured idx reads 0.04 mag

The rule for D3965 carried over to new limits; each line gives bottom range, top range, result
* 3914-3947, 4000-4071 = 2.08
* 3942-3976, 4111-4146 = 2.00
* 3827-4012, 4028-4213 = 1.86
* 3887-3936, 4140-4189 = 1.83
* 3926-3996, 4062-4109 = 1.78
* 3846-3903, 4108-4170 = 2.17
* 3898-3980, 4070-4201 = 1.92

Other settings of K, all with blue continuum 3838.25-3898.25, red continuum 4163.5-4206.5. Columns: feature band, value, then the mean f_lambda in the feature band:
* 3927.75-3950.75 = 0.27 mag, 1.82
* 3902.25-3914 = -0.25 mag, 2.7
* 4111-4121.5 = -0.20 mag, 4.1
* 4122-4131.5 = -0.14 mag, 3.97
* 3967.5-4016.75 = -0.22 mag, 3.27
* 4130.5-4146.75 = -0.08 mag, 3.83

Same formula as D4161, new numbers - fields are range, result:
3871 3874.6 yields 1.95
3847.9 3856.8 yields 1.82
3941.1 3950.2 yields 2.31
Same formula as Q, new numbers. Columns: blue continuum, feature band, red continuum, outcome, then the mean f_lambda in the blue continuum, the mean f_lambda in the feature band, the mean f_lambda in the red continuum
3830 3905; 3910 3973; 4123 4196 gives 7.1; 1.91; 2.1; 3.79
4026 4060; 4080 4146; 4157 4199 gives -1.8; 3.95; 3.97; 3.79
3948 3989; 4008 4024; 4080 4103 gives -4.6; 2.49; 3.97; 4.01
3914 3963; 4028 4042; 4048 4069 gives -2.2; 2.17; 4.04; 3.81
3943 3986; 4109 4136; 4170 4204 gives -4.6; 2.39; 4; 3.84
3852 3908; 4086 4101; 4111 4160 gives -1.7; 2.1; 3.97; 3.86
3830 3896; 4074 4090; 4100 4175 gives -3.1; 1.8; 4.09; 3.84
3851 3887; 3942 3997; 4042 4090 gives 5.9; 1.84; 2.6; 3.9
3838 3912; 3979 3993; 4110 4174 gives -3.0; 2.05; 3.39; 3.83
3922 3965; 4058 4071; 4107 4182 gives -2.4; 2.06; 3.72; 3.84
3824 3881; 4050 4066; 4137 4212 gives -4.2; 1.66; 3.84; 3.83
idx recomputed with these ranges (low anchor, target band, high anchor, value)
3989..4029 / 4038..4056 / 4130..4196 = -0.046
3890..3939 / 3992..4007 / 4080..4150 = -0.225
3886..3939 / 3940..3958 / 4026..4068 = 0.105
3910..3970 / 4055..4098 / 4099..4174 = -0.180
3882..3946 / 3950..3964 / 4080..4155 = 0.039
